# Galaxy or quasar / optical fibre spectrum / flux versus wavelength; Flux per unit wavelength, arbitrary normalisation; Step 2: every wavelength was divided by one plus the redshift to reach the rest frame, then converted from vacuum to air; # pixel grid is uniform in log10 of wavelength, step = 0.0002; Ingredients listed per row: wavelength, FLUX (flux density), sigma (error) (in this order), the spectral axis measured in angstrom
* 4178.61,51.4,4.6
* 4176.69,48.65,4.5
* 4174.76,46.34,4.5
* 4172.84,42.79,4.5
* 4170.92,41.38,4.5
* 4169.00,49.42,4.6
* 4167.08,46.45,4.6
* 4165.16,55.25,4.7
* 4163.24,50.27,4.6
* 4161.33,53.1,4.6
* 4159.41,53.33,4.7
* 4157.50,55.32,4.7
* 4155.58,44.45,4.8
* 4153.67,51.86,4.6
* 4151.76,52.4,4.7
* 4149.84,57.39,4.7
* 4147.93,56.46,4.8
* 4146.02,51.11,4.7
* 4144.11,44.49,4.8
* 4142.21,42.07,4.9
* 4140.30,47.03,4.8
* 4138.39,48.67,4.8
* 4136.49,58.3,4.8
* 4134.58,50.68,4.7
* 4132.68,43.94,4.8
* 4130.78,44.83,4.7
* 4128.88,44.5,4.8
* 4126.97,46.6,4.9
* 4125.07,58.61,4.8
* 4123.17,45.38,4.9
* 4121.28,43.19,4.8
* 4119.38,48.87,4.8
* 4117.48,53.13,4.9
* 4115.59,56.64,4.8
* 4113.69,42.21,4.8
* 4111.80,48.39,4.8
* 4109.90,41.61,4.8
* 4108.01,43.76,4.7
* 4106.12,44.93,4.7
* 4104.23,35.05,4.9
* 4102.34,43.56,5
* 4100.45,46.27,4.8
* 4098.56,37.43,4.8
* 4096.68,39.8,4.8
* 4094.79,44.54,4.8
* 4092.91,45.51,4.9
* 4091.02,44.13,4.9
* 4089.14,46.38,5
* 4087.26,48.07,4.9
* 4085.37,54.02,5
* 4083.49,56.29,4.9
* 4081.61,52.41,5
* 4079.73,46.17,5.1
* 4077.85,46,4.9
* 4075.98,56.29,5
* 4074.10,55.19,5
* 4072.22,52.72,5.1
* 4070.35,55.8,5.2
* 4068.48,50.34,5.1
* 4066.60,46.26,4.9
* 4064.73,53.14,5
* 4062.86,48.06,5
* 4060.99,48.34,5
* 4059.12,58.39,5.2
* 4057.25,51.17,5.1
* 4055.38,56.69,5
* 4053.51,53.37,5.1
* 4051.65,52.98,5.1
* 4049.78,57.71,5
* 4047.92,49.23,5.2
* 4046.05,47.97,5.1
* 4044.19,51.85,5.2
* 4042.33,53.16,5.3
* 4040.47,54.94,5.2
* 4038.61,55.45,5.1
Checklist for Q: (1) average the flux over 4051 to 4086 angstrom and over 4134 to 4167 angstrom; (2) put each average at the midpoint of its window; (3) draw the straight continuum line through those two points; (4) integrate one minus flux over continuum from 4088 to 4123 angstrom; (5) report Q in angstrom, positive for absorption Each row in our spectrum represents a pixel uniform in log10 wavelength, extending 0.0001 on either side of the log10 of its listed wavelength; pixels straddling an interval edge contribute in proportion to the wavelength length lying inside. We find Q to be 4.7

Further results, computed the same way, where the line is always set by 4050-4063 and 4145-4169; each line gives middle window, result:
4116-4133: 1.43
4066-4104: 3.47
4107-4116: 1.15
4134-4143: 0.50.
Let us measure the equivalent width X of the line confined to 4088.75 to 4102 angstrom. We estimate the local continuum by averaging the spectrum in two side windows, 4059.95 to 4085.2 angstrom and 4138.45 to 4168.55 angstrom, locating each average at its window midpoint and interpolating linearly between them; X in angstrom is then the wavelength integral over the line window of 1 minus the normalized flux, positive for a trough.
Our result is 2.04 angstrom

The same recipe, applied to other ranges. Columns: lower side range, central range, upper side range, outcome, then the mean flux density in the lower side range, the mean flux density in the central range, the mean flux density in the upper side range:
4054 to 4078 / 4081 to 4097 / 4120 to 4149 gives 0.9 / 52.4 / 48.1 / 48.4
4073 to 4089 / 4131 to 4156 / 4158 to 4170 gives 0.8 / 51.5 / 49.9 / 51.4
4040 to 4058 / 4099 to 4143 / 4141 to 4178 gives 3.4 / 52.9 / 46.8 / 49.6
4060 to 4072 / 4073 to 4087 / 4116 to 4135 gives -0.6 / 50.5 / 52.1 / 48.2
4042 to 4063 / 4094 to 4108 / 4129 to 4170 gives 2.6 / 52.6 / 41.8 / 50.2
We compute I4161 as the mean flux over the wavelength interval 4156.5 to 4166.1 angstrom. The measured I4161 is 53.4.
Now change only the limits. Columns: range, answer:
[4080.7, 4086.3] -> 54.3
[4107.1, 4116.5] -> 46.5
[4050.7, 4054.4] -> 53.2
